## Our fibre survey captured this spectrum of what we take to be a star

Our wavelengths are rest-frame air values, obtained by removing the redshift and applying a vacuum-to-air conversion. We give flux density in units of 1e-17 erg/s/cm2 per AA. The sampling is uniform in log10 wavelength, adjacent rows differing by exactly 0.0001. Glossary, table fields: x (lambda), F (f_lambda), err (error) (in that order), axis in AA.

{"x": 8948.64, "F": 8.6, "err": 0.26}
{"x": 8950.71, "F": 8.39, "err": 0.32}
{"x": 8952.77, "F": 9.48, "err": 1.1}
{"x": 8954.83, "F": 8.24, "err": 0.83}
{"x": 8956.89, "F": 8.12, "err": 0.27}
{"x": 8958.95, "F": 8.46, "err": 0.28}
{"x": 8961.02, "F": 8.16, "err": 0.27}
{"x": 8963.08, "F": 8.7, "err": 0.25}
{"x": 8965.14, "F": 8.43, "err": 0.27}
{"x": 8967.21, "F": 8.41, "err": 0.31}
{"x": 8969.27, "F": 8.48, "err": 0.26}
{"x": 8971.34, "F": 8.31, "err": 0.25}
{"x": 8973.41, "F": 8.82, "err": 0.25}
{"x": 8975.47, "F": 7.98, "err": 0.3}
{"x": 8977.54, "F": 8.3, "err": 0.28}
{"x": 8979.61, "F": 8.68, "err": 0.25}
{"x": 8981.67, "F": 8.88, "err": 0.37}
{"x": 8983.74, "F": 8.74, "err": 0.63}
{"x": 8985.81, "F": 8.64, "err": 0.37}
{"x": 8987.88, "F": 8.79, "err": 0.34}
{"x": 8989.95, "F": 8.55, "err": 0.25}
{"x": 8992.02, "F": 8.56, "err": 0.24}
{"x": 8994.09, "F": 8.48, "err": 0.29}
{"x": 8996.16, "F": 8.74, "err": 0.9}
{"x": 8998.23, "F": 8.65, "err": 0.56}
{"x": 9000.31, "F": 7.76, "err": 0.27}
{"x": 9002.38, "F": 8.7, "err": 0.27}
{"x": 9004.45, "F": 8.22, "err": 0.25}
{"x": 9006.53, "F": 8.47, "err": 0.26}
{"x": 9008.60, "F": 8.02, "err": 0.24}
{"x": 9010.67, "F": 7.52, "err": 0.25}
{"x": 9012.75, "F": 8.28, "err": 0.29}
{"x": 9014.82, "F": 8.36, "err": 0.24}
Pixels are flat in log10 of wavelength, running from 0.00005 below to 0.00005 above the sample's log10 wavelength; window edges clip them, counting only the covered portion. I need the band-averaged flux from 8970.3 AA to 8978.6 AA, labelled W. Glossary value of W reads 8.35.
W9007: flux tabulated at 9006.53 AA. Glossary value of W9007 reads 8.47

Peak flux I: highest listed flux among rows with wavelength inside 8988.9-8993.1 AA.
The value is 8.56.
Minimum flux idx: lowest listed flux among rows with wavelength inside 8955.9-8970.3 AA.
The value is 8.12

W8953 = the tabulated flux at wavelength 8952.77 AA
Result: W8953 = 9.48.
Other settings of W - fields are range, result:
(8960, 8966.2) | 8.43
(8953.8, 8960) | 8.27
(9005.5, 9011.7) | 8.01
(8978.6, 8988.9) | 8.75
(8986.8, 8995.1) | 8.6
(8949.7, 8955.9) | 8.71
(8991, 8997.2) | 8.6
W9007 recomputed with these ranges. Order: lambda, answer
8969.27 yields 8.48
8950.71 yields 8.39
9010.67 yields 7.52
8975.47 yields 7.98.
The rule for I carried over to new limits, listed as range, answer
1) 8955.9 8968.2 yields 8.7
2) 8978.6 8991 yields 8.88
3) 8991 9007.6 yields 8.74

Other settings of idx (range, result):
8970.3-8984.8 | 7.98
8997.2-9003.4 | 7.76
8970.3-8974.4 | 8.31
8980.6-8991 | 8.55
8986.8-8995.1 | 8.48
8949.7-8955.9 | 8.24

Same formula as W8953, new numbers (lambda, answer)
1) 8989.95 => 8.55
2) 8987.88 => 8.79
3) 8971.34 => 8.31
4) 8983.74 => 8.74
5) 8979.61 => 8.68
